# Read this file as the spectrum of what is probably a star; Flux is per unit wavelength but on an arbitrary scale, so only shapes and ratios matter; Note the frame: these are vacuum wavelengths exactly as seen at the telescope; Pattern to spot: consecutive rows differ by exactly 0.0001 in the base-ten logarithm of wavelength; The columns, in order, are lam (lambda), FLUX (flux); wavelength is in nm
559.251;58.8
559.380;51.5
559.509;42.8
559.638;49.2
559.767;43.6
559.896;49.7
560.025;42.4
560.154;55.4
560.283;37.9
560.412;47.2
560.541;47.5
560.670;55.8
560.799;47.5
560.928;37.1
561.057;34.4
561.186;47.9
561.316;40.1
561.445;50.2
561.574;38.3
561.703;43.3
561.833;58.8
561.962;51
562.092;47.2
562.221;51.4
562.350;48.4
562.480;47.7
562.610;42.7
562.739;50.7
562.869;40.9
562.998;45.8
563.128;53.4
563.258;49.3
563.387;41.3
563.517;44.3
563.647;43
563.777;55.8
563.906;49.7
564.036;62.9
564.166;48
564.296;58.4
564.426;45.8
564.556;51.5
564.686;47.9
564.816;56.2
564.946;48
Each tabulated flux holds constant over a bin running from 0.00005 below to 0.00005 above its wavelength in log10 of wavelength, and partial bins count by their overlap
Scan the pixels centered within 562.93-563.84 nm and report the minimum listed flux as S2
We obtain 41.3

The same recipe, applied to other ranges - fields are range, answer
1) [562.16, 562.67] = 42.7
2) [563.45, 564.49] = 43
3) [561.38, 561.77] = 38.3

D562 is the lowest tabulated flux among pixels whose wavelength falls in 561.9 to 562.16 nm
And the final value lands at 47.2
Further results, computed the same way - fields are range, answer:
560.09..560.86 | 37.9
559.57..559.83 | 43.6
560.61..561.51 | 34.4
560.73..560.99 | 37.1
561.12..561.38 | 40.1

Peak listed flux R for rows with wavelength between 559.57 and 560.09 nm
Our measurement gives 49.7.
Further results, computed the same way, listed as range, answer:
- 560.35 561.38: 55.8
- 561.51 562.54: 58.8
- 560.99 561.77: 50.2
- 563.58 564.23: 62.9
